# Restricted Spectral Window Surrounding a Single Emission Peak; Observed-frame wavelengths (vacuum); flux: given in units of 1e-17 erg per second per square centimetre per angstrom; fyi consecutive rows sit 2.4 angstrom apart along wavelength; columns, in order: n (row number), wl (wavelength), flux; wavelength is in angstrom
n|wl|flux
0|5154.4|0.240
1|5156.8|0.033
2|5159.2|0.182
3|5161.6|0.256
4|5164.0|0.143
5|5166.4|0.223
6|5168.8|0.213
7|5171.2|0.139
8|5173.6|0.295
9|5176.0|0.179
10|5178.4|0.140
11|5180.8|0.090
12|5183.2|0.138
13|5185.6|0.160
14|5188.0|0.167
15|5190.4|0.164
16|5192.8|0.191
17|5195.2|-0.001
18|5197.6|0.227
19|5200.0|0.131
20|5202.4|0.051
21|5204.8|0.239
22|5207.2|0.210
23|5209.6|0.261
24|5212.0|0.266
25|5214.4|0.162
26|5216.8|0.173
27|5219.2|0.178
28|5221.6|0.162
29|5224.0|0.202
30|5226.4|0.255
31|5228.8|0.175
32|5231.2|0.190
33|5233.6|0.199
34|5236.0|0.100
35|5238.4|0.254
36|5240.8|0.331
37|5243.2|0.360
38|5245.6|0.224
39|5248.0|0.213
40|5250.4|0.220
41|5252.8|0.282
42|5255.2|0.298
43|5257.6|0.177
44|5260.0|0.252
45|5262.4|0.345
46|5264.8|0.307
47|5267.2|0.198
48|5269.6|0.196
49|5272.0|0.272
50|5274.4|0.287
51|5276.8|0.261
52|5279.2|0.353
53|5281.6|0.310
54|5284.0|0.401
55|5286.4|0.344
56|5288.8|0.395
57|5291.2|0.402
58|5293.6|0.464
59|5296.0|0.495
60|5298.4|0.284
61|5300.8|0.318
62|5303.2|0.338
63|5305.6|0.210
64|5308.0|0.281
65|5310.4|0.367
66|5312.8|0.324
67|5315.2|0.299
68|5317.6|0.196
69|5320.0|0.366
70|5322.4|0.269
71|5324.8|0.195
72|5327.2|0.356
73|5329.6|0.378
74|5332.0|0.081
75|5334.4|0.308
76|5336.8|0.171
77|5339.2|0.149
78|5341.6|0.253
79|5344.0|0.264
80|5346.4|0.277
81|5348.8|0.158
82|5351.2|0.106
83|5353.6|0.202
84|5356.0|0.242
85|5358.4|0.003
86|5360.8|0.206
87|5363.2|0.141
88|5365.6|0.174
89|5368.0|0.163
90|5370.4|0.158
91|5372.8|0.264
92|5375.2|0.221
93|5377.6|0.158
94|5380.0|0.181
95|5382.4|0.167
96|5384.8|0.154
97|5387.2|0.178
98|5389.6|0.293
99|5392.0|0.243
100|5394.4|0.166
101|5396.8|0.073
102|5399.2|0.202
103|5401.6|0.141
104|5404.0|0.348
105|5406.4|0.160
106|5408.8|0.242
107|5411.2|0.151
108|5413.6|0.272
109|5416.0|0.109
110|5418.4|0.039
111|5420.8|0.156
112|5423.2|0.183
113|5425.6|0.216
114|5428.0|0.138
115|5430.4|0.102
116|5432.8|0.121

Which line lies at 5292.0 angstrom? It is C III] 1909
